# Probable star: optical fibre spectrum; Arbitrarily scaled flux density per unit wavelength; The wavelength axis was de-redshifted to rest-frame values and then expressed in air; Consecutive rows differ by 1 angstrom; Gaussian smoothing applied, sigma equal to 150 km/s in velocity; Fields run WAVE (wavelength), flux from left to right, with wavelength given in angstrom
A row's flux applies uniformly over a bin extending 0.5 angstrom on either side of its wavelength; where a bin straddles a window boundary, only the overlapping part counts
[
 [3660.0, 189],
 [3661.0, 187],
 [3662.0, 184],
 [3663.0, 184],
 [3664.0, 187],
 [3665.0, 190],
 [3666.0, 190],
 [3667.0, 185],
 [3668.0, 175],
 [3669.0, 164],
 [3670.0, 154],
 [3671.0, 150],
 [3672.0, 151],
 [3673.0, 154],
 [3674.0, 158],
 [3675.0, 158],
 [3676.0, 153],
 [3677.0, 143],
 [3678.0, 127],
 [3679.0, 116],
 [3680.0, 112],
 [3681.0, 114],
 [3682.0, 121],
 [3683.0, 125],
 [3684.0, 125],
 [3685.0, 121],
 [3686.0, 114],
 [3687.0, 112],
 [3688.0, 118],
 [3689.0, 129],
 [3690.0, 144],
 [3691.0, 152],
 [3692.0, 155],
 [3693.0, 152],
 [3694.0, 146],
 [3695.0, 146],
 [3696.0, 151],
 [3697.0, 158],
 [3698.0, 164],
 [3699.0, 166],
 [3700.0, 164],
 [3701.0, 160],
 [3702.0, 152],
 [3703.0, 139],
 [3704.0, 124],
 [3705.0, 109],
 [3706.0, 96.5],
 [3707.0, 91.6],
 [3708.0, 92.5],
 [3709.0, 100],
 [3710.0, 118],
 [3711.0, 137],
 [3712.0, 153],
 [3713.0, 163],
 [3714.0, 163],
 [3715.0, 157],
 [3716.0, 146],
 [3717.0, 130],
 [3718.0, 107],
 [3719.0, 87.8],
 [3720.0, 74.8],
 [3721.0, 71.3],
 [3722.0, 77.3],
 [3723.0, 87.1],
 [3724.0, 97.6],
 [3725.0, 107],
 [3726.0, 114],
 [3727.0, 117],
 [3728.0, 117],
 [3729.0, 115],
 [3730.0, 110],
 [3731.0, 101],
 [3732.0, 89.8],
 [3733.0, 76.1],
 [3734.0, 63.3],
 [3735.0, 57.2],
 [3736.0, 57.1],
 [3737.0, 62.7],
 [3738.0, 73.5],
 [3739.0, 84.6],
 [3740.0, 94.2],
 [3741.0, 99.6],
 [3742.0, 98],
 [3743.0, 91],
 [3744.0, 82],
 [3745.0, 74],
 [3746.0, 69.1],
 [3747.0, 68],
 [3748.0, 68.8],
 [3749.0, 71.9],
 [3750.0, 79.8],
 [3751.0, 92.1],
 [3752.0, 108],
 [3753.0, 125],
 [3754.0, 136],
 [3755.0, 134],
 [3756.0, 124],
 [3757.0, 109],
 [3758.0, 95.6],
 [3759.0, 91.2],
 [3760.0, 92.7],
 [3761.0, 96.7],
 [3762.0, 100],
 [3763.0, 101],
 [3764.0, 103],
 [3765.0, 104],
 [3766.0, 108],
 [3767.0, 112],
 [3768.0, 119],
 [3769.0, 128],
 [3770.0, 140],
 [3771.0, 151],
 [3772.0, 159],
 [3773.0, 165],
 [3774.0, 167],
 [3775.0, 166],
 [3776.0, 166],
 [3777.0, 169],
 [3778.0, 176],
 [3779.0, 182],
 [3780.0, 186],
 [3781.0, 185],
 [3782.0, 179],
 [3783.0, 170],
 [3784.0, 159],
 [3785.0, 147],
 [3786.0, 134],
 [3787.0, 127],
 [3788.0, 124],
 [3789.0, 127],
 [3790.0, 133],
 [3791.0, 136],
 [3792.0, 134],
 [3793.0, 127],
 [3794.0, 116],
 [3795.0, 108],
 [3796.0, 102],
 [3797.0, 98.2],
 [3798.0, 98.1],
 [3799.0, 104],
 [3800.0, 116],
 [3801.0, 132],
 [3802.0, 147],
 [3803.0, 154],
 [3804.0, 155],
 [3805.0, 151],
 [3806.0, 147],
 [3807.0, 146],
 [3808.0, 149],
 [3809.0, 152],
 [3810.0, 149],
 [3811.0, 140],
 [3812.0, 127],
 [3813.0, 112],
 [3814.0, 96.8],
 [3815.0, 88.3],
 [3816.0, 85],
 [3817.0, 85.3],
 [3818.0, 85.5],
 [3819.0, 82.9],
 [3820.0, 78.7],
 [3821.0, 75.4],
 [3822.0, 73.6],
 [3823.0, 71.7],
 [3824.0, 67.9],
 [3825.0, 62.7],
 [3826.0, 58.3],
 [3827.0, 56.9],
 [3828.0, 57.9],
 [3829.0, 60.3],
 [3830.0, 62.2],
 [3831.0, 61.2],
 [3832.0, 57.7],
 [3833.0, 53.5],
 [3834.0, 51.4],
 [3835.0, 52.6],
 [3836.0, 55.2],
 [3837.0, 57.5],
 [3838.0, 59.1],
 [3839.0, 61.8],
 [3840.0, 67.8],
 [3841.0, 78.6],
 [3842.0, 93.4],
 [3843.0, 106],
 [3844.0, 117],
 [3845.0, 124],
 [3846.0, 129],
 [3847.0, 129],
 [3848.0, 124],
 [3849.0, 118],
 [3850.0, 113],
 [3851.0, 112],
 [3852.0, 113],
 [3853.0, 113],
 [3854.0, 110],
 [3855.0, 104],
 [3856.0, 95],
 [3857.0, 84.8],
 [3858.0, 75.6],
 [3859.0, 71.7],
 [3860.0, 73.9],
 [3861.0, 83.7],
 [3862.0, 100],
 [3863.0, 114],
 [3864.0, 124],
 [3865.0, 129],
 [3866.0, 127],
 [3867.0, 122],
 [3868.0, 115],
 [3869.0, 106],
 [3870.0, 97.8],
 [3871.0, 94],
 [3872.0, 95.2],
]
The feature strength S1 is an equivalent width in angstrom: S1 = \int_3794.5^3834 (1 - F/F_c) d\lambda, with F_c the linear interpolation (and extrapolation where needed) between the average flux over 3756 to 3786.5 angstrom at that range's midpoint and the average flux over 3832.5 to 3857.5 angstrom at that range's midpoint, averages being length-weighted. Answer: 4.8 angstrom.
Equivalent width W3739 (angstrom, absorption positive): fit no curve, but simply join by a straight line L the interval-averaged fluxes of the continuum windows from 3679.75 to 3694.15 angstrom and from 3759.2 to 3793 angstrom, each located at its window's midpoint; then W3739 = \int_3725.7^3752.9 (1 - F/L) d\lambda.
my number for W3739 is 9.8 angstrom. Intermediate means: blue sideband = 129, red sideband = 140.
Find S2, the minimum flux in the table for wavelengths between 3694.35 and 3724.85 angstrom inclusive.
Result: 71.3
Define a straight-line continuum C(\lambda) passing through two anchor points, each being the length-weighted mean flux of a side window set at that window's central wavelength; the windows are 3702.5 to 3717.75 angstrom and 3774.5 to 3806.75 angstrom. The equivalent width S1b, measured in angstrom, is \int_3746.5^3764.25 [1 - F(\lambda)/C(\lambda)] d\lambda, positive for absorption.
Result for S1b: 4.73 angstrom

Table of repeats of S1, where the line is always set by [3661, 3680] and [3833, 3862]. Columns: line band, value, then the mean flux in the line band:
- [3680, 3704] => 2.1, 139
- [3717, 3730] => 3.8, 99.5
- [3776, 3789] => -4.8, 160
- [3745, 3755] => 2.9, 92.3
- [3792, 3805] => -1.5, 123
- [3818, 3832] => 4.6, 67.2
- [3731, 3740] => 4.1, 73.5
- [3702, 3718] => 2.0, 128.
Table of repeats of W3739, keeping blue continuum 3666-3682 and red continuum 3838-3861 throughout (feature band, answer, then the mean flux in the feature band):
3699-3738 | 7.4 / 110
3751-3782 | -2.9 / 133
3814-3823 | 2.2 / 82.1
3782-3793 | -2.2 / 140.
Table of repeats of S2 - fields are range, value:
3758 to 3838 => 51.4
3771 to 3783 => 151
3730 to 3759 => 57.1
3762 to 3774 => 100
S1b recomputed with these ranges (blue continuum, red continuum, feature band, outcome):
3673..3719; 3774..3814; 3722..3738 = 5.45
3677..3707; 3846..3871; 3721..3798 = 5.07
